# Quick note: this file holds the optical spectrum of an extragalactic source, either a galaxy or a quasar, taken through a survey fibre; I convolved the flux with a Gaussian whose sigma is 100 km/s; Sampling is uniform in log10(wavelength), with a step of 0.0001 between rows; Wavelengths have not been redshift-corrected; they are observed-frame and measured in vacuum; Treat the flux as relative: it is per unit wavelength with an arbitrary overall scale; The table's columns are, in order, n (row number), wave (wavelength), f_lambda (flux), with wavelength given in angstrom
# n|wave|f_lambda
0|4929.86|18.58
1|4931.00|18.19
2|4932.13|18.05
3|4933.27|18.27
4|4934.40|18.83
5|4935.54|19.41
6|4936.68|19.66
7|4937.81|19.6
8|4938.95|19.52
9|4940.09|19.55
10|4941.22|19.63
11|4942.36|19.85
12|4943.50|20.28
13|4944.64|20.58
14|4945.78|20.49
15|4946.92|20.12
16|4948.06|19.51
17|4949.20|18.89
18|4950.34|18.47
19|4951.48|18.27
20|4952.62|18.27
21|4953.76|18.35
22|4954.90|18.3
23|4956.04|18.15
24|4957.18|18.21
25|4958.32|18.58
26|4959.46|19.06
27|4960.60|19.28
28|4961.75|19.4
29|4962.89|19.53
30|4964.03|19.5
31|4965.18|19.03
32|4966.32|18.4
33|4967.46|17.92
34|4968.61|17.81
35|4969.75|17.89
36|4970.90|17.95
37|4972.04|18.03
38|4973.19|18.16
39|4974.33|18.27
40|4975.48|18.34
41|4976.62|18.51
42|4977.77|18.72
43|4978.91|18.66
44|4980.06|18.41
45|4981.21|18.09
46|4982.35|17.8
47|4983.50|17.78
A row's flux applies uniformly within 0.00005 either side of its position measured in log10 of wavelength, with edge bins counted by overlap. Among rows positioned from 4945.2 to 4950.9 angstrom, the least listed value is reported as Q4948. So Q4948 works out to 18.47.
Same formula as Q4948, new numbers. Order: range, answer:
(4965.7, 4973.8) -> 17.81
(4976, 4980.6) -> 18.41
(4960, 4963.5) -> 19.28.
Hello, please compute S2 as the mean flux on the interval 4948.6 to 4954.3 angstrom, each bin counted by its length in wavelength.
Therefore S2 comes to 18.5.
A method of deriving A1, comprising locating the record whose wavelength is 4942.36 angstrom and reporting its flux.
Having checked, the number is 19.85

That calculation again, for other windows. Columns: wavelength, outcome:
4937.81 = 19.6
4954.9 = 18.3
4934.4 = 18.83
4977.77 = 18.72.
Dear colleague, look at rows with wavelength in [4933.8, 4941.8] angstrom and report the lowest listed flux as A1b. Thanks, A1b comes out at 18.83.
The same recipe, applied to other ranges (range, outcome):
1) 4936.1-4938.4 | 19.6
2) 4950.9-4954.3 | 18.27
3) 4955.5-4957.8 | 18.15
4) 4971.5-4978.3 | 18.03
